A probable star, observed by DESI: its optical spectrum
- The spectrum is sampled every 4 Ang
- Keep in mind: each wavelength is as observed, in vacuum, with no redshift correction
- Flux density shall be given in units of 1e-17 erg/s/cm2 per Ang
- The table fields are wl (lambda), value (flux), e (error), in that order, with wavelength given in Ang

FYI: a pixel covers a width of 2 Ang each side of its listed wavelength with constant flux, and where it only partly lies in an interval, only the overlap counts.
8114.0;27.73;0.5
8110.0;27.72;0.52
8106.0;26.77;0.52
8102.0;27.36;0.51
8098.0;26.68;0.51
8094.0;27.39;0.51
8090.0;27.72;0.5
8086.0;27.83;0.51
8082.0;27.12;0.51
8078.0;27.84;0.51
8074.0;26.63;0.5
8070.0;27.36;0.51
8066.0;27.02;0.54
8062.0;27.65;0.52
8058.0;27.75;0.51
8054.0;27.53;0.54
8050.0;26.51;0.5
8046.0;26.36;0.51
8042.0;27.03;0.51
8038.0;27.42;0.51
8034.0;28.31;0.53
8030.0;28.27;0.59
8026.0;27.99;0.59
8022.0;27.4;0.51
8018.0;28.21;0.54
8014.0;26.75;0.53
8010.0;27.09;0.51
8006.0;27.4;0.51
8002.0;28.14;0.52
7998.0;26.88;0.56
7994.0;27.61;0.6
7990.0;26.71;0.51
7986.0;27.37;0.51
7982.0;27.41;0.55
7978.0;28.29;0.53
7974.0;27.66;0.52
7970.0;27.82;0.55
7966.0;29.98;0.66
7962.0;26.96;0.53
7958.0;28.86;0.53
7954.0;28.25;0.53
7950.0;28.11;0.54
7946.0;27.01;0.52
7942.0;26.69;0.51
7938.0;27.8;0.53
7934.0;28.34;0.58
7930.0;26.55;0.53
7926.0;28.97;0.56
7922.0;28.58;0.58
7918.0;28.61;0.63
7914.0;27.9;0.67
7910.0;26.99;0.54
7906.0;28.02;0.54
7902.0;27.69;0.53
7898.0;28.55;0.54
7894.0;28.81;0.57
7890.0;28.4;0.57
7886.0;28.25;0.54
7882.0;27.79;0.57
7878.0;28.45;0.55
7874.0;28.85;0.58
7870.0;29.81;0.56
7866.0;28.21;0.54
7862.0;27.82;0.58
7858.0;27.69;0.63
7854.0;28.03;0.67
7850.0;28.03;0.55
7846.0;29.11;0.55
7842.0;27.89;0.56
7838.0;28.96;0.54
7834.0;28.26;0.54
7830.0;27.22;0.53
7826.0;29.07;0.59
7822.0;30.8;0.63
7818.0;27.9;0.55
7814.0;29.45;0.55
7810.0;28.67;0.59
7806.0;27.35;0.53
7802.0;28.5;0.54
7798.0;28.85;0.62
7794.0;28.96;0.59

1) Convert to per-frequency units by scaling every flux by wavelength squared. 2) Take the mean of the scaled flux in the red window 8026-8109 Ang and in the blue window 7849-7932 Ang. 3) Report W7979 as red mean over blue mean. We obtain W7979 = 1.0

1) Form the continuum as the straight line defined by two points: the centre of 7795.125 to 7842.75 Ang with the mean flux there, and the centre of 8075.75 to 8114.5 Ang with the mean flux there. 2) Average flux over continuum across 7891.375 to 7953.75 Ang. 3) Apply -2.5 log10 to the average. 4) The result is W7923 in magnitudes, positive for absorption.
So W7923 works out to 0.01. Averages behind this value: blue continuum 28.6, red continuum 27.4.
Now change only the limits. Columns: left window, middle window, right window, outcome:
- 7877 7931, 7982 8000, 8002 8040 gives 0.02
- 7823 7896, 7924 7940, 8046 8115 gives 0.00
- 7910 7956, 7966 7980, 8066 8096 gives -0.02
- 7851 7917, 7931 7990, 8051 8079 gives 0.00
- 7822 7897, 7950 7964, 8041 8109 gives -0.01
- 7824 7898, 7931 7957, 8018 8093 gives 0.01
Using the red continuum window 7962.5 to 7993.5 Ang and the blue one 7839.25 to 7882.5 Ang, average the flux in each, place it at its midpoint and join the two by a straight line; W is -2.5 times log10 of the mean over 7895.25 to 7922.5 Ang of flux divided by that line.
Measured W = 0.00 mag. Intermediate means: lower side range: 28.4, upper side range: 27.8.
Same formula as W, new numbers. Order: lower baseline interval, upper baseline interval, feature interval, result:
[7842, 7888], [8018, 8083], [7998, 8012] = 0.008 mag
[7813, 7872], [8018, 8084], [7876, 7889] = 0.005 mag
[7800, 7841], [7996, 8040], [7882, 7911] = 0.004 mag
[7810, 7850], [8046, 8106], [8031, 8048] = 0.006 mag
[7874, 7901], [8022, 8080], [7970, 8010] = 0.011 mag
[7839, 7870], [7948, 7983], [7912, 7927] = -0.011 mag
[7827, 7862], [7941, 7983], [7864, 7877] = -0.031 mag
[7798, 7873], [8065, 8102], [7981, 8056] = 0.009 mag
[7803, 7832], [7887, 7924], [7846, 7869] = 0.011 mag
